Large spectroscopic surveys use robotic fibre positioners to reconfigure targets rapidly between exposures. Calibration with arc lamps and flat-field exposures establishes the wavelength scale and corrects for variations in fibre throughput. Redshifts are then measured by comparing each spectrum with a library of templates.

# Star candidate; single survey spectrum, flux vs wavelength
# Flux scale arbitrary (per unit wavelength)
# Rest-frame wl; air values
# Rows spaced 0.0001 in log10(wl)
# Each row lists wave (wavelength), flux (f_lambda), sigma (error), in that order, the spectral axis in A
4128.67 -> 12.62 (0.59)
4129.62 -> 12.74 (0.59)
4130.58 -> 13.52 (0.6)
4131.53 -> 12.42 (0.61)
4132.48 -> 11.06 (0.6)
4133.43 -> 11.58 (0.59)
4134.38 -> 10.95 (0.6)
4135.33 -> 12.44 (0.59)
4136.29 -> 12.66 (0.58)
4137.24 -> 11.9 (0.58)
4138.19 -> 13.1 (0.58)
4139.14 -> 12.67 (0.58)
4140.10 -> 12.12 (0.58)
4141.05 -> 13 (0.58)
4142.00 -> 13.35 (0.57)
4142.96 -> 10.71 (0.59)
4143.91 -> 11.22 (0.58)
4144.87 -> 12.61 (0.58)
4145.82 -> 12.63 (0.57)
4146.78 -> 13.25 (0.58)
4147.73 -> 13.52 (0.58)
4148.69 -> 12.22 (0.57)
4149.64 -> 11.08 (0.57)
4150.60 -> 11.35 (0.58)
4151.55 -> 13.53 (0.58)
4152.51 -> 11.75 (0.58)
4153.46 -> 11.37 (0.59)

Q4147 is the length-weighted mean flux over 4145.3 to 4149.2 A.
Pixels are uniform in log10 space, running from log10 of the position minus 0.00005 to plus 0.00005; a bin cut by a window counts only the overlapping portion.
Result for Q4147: 12.9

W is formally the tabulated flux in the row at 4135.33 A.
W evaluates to 12.44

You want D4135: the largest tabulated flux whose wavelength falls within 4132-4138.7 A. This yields 13.1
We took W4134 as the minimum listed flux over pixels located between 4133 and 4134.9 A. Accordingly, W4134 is 10.95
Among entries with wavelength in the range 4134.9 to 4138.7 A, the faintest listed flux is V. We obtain 11.9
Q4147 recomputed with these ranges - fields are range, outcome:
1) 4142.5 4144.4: 11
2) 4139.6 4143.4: 12.3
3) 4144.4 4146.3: 12.6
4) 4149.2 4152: 12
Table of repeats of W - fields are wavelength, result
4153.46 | 11.37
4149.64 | 11.08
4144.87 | 12.61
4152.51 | 11.75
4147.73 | 13.52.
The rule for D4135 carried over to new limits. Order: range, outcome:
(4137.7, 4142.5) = 13.35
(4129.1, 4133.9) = 13.52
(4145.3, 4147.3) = 13.25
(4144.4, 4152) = 13.53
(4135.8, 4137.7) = 12.66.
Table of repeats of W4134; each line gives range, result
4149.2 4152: 11.08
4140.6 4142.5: 13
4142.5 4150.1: 10.71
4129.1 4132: 12.42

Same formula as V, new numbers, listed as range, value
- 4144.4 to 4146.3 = 12.61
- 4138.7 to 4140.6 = 12.12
